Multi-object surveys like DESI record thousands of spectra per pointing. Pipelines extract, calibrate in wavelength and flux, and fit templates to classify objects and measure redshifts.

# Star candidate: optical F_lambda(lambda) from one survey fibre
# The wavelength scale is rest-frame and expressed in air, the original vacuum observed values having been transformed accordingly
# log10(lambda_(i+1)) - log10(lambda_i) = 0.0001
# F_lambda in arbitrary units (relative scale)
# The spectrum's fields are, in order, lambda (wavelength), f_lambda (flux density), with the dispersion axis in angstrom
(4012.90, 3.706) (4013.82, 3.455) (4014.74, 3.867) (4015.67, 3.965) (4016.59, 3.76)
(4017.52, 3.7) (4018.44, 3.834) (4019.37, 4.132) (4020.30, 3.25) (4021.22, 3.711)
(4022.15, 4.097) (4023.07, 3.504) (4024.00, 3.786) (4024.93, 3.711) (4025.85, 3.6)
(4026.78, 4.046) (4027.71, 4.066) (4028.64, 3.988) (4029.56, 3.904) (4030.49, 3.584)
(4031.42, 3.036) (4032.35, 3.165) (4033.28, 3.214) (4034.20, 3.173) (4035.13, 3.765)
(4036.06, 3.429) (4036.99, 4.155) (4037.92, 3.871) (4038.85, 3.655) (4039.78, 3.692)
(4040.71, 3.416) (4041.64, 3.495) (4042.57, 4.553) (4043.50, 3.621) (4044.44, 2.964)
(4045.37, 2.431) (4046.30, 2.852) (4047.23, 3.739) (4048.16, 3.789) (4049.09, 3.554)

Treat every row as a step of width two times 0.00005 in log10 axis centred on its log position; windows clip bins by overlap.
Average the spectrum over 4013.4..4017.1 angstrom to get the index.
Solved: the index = 3.76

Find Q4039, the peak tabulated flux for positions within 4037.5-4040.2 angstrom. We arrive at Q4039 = 3.871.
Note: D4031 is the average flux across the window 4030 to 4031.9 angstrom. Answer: 3.31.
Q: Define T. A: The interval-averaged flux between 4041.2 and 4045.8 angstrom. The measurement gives 3.42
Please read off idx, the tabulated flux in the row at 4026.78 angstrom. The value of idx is 4.046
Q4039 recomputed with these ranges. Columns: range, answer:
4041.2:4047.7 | 4.553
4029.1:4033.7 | 3.904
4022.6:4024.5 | 3.786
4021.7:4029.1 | 4.097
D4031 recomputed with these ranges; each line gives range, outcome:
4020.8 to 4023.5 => 3.78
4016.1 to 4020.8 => 3.74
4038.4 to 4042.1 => 3.57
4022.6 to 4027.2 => 3.73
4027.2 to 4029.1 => 4.02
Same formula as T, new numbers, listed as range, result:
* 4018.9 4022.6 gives 3.79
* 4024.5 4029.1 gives 3.89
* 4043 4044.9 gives 3.3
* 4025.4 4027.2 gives 3.81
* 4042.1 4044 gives 4.05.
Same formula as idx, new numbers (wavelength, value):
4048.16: 3.789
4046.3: 2.852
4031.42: 3.036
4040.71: 3.416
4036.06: 3.429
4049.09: 3.554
